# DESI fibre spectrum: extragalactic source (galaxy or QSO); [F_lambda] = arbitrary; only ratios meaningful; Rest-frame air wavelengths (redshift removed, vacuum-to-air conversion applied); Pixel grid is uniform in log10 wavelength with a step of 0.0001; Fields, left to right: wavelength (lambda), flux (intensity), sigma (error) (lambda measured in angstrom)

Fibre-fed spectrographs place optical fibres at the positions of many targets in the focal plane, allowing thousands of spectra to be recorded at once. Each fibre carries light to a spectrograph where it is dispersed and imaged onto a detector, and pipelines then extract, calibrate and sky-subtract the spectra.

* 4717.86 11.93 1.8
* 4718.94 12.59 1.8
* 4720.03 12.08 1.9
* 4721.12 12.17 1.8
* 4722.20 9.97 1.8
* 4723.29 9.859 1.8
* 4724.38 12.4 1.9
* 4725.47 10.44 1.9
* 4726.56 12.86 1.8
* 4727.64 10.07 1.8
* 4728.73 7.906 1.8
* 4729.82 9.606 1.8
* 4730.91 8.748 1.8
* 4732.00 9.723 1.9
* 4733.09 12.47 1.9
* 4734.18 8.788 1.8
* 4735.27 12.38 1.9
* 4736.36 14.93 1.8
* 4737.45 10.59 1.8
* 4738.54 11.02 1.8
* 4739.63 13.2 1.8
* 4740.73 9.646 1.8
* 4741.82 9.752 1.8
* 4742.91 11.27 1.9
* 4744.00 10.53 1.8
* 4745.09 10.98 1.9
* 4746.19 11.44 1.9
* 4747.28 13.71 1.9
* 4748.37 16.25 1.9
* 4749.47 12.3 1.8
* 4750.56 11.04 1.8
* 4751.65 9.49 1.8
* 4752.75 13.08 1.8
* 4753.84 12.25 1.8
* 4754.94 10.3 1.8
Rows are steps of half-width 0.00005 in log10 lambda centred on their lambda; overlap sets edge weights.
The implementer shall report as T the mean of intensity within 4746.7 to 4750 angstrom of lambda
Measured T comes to 14.1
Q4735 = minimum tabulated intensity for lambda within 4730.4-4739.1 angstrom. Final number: 8.748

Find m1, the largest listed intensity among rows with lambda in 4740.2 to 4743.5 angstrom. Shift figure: 11.27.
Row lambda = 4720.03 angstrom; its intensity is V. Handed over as 12.08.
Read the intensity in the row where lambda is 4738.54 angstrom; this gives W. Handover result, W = 11.02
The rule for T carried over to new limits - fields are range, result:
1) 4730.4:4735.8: 10.4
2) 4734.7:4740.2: 12.4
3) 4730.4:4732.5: 9.23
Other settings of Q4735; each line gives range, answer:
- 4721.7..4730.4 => 7.906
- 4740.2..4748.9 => 9.646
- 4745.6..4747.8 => 11.44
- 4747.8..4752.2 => 9.49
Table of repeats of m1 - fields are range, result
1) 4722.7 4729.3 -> 12.86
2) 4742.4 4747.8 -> 13.71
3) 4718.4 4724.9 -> 12.59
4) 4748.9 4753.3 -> 13.08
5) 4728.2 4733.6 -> 12.47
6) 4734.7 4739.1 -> 14.93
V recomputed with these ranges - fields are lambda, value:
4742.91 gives 11.27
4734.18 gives 8.788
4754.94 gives 10.3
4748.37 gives 16.25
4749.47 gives 12.3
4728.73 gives 7.906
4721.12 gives 12.17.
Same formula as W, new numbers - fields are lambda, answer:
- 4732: 9.723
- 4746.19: 11.44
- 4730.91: 8.748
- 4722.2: 9.97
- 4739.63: 13.2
